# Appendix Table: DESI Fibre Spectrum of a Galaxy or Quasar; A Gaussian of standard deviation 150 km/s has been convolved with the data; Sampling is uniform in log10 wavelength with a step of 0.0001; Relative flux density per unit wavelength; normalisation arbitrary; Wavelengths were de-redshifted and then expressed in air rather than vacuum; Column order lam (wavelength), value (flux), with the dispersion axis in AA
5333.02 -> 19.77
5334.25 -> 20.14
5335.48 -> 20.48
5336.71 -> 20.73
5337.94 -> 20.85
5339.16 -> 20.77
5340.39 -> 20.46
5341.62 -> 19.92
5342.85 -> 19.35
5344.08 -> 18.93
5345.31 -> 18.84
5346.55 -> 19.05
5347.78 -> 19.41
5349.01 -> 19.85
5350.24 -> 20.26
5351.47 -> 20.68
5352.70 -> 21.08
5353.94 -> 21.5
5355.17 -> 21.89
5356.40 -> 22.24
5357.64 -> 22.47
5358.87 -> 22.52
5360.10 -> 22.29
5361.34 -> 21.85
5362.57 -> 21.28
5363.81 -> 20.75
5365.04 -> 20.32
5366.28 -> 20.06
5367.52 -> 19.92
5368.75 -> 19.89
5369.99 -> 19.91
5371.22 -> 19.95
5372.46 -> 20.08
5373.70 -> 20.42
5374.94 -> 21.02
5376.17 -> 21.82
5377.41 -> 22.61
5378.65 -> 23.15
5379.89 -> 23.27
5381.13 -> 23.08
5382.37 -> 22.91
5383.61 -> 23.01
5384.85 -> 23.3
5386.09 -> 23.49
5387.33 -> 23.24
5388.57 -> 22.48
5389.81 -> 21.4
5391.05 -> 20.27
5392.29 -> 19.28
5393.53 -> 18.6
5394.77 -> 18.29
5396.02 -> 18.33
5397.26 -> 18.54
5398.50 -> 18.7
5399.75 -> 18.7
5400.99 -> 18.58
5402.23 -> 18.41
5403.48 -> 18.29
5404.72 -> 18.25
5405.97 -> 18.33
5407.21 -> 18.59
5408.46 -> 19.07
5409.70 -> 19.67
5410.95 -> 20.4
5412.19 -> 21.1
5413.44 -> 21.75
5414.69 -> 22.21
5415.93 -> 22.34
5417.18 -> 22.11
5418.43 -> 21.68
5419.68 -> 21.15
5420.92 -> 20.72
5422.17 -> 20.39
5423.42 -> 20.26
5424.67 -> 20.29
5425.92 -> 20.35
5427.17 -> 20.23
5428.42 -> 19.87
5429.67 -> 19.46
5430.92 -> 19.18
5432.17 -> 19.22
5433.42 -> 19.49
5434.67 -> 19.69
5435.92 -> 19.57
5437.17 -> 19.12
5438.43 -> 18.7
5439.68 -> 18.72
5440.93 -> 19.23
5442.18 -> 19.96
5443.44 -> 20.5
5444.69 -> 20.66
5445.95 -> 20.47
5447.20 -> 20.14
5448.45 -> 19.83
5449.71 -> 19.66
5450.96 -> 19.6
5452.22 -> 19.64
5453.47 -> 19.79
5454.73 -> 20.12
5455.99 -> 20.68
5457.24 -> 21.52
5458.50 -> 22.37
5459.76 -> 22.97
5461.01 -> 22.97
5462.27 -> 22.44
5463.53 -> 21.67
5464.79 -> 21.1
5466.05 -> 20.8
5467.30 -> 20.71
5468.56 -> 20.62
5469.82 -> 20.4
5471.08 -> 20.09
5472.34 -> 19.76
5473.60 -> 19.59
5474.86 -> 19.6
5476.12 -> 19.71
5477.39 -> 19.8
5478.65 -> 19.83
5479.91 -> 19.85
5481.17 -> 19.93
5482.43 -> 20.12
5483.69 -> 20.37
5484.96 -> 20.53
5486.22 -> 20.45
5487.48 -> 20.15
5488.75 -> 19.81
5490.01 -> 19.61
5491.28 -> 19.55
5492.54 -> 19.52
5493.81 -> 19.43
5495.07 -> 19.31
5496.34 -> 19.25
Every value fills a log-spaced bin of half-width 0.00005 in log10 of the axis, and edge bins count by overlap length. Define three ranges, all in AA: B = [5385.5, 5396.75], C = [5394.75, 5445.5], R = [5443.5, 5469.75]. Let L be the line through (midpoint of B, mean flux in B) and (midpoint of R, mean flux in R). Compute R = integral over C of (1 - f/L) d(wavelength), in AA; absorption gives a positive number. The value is 2.28 AA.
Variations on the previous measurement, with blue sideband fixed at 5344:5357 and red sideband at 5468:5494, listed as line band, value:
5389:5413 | 1.3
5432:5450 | 0.4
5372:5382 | -0.8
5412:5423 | -0.7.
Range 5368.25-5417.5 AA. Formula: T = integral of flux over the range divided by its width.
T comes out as 20.6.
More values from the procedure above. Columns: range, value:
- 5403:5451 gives 20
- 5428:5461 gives 20.1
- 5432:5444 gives 19.4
